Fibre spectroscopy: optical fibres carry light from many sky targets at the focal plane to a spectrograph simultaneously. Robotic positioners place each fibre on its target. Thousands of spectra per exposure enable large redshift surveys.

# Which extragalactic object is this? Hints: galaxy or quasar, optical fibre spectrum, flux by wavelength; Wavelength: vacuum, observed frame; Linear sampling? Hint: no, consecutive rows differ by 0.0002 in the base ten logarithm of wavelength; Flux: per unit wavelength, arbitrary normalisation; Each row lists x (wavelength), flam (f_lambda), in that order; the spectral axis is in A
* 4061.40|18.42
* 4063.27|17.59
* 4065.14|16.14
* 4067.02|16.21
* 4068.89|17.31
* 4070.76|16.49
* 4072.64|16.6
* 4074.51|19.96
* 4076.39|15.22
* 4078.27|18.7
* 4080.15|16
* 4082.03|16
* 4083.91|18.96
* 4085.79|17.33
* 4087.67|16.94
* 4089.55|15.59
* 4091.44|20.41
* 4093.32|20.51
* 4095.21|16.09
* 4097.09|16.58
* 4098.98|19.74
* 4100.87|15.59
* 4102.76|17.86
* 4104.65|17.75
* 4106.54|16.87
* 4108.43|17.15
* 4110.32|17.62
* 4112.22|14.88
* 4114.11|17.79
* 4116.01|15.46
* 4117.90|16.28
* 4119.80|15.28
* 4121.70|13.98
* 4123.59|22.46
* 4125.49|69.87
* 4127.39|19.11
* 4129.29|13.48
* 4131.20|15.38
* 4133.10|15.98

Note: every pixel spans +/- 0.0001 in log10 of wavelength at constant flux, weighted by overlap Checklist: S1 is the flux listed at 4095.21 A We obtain 16.09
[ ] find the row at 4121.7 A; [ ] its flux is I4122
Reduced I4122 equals 13.98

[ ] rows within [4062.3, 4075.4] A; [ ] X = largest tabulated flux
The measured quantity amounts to 19.96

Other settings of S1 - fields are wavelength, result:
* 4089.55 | 15.59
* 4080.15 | 16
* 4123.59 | 22.46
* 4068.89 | 17.31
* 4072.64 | 16.6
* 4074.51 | 19.96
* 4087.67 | 16.94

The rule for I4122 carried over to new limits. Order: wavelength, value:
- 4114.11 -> 17.79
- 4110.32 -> 17.62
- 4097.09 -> 16.58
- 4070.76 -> 16.49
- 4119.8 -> 15.28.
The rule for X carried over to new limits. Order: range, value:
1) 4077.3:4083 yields 18.7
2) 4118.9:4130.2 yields 69.87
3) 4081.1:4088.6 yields 18.96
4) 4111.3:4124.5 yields 22.46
